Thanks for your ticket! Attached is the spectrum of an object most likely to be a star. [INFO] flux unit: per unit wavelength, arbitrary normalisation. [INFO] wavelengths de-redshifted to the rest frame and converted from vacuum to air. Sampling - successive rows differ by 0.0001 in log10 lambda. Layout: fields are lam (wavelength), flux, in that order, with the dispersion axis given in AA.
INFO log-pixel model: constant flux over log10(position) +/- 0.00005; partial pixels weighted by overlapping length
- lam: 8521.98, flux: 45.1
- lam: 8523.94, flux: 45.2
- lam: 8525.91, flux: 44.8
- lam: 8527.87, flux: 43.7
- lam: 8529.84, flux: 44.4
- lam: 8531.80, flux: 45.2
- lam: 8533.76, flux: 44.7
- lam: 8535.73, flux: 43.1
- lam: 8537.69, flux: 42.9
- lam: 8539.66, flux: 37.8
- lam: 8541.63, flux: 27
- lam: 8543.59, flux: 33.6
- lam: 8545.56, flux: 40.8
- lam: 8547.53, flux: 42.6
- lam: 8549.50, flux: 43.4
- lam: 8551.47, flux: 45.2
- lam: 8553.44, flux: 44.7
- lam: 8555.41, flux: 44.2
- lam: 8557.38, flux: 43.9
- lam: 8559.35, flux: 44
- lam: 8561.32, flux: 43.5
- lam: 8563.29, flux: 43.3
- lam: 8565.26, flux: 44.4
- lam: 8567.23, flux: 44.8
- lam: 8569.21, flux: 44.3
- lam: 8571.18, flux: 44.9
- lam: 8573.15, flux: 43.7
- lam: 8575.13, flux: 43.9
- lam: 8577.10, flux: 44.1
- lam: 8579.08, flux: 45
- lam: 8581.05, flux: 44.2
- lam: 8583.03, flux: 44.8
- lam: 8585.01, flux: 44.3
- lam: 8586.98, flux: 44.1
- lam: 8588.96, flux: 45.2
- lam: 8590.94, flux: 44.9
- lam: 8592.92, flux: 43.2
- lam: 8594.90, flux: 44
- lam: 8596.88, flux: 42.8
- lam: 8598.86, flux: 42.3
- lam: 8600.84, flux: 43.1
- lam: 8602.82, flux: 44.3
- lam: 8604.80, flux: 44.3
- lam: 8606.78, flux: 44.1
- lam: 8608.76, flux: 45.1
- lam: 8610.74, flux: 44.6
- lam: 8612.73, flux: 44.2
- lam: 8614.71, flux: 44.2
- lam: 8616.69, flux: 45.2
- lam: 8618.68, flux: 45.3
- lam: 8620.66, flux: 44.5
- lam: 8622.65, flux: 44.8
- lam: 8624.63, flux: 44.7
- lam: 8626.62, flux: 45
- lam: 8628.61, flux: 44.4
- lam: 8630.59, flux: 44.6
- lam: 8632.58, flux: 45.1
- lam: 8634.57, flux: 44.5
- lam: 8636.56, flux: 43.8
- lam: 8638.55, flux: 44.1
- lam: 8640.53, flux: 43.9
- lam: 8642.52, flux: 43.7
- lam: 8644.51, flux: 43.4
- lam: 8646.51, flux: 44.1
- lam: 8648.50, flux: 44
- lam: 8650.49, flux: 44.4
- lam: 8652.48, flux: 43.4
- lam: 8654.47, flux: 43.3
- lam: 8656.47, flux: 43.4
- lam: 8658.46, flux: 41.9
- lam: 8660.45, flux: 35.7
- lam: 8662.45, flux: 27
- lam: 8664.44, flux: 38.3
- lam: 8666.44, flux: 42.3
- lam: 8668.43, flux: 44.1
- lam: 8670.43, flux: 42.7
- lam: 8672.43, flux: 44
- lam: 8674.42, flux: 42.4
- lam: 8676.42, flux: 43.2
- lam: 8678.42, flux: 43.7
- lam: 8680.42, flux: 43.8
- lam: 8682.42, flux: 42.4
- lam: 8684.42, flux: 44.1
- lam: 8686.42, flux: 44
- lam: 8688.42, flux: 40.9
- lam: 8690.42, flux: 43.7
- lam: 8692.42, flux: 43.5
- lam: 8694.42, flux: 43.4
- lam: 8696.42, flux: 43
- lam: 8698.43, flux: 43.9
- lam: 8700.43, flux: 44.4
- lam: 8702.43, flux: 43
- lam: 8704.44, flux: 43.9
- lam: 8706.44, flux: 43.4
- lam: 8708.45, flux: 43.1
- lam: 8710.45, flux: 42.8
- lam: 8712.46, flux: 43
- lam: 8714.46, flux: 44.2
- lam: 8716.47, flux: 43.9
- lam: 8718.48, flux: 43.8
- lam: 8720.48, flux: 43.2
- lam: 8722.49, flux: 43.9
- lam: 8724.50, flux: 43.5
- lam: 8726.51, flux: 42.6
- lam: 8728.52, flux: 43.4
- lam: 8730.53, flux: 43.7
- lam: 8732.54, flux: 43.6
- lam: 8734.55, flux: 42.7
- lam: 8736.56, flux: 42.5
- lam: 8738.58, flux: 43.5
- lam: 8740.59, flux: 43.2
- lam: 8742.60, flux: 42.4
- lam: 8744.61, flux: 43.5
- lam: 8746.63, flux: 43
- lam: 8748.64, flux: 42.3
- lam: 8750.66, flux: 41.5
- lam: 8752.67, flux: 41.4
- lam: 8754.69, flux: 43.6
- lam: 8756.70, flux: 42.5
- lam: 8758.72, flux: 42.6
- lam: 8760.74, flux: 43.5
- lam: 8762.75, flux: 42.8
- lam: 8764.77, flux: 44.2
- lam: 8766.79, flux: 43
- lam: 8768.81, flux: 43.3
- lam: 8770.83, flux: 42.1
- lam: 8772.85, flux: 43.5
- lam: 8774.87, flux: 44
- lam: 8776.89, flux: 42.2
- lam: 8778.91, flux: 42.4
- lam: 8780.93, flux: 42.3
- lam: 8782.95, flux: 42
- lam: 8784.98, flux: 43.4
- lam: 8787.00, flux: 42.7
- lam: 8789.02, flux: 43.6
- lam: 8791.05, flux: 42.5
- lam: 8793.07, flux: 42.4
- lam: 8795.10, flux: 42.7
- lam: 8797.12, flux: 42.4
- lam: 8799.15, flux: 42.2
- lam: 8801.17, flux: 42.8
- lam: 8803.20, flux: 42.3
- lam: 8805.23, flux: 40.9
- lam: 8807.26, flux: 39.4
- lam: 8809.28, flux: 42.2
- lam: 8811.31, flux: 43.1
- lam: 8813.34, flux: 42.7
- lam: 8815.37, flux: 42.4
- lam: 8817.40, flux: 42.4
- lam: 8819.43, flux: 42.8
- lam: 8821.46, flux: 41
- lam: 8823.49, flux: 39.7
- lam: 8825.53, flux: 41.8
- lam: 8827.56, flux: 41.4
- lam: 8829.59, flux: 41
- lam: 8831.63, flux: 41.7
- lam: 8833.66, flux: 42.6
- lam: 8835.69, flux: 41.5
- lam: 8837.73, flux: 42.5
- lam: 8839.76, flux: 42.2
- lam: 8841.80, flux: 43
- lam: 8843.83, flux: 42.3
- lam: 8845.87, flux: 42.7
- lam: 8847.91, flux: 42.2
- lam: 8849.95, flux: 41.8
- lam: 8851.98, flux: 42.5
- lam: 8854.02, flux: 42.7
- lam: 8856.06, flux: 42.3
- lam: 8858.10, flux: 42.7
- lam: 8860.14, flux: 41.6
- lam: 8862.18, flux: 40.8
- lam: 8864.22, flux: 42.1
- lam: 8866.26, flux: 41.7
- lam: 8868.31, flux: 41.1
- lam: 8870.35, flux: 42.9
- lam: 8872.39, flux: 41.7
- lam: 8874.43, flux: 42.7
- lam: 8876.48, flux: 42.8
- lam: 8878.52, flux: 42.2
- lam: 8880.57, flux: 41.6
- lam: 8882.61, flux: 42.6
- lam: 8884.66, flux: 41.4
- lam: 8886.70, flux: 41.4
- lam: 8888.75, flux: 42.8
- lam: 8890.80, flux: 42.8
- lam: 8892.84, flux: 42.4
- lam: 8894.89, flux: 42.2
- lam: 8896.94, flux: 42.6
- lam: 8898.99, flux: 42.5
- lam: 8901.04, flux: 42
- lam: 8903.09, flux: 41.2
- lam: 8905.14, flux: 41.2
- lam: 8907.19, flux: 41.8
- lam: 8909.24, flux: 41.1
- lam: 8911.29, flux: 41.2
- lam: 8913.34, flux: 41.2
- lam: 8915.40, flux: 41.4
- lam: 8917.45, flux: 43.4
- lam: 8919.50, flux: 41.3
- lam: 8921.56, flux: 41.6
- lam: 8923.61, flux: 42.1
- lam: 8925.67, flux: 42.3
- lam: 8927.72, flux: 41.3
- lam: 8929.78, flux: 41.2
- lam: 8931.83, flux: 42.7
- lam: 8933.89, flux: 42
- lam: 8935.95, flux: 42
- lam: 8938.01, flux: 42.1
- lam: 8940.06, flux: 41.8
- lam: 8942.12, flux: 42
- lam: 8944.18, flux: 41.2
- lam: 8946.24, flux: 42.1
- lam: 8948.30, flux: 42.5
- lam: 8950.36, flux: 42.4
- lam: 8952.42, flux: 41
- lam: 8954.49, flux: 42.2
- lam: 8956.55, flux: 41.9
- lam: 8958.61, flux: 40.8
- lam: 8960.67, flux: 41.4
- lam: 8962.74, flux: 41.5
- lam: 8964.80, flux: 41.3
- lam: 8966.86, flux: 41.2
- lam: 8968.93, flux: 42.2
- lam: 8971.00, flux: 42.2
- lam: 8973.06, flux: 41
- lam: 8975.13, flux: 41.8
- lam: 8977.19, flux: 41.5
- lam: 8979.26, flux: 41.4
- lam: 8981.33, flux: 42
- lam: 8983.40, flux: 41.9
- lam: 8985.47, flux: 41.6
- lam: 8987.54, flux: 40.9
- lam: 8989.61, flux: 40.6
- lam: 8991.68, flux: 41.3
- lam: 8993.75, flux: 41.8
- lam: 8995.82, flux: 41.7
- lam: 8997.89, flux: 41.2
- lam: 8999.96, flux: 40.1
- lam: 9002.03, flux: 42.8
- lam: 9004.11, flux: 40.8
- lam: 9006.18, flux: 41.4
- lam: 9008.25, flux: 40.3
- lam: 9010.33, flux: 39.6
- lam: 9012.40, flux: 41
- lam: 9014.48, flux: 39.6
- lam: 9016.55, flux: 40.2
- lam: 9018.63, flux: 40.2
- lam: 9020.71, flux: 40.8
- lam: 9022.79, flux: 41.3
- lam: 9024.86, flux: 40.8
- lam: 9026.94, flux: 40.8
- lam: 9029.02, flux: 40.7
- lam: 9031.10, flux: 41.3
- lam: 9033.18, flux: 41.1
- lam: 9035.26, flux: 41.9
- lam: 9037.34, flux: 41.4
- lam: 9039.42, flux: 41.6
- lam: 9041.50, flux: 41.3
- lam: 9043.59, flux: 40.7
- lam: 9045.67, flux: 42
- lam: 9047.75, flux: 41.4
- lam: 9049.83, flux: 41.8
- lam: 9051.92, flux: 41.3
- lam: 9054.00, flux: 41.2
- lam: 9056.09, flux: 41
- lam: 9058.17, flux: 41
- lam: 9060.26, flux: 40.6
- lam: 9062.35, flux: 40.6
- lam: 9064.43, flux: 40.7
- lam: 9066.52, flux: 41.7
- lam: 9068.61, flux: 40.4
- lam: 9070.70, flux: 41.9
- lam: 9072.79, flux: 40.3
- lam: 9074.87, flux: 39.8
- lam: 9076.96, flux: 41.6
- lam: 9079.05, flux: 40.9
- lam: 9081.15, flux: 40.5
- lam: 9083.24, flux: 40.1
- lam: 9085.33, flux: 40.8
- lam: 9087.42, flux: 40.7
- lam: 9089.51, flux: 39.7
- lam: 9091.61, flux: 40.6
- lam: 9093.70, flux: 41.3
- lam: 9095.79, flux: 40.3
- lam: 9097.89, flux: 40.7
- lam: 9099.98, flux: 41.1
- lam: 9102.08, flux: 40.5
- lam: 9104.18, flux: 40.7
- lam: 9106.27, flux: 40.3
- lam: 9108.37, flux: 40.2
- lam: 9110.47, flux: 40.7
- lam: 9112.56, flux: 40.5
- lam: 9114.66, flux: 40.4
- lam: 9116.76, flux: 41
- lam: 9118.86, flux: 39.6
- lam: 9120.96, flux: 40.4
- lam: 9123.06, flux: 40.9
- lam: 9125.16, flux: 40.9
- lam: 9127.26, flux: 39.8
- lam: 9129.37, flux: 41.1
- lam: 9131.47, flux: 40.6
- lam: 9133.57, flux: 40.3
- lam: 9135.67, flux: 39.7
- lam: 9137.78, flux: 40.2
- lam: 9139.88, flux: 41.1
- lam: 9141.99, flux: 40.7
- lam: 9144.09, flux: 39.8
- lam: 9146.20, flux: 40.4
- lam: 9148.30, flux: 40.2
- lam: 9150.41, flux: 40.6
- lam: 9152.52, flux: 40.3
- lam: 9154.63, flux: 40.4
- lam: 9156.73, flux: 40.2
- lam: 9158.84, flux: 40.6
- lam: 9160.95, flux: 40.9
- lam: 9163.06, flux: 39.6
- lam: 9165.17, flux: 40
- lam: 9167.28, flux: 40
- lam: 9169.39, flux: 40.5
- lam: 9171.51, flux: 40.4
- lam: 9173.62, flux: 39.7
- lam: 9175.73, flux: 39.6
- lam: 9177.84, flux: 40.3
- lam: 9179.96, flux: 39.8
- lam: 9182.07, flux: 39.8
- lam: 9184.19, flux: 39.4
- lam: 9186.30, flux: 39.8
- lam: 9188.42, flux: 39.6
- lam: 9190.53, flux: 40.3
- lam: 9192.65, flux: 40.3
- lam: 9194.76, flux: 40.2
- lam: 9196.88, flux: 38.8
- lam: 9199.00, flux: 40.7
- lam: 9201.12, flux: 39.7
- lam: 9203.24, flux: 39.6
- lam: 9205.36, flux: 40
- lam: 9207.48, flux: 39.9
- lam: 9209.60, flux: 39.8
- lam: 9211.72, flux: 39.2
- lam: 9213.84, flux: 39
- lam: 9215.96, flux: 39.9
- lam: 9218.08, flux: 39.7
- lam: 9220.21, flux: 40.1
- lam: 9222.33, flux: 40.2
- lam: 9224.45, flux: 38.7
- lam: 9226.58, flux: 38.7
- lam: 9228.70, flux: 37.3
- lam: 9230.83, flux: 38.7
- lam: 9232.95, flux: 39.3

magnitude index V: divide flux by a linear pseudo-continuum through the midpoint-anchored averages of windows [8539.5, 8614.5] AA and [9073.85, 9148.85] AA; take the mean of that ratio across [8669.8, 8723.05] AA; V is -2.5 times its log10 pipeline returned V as -0.02 mag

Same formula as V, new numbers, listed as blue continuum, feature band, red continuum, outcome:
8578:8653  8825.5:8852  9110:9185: 0.01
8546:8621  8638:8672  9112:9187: 0.05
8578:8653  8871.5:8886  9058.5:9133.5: 0.00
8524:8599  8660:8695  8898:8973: 0.03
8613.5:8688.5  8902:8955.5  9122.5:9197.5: -0.01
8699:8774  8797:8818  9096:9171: 0.02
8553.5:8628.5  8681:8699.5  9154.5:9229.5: 0.01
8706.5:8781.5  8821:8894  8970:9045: 0.01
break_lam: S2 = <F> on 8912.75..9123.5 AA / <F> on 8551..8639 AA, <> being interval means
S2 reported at 0.9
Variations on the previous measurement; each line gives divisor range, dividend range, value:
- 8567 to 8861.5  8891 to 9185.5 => 0.95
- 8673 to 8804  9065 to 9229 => 0.93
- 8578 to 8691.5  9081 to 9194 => 0.93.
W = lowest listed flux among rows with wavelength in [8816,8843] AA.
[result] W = 39.7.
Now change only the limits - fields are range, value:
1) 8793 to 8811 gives 39.4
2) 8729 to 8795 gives 41.4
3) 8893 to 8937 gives 41.1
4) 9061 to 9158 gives 39.6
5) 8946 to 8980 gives 40.8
